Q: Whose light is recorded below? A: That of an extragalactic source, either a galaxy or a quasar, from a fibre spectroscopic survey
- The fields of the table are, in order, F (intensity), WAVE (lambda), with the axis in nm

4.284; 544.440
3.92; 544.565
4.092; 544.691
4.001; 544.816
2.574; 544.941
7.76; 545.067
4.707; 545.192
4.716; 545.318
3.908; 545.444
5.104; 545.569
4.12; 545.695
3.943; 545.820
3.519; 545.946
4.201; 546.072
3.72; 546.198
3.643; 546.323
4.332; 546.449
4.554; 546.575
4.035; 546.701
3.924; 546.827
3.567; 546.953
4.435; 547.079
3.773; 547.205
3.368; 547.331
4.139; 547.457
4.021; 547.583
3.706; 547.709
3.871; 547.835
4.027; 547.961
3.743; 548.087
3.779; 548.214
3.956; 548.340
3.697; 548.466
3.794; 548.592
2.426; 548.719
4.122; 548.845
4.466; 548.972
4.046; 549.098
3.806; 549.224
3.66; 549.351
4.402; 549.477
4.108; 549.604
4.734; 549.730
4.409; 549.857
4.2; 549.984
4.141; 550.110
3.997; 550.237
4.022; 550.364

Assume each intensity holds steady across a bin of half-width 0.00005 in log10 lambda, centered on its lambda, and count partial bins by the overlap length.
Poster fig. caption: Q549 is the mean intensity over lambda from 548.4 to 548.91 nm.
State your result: 3.51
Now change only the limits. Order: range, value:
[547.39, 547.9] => 3.93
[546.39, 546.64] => 4.44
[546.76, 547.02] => 3.76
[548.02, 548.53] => 3.8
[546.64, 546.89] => 3.98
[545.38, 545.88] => 4.28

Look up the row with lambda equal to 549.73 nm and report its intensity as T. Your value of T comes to 4.734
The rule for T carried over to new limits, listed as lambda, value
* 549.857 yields 4.409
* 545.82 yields 3.943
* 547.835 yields 3.871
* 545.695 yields 4.12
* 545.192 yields 4.707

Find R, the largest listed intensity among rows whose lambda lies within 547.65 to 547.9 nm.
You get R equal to 3.871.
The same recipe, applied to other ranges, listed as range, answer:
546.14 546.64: 4.554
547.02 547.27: 4.435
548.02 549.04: 4.466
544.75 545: 4.001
